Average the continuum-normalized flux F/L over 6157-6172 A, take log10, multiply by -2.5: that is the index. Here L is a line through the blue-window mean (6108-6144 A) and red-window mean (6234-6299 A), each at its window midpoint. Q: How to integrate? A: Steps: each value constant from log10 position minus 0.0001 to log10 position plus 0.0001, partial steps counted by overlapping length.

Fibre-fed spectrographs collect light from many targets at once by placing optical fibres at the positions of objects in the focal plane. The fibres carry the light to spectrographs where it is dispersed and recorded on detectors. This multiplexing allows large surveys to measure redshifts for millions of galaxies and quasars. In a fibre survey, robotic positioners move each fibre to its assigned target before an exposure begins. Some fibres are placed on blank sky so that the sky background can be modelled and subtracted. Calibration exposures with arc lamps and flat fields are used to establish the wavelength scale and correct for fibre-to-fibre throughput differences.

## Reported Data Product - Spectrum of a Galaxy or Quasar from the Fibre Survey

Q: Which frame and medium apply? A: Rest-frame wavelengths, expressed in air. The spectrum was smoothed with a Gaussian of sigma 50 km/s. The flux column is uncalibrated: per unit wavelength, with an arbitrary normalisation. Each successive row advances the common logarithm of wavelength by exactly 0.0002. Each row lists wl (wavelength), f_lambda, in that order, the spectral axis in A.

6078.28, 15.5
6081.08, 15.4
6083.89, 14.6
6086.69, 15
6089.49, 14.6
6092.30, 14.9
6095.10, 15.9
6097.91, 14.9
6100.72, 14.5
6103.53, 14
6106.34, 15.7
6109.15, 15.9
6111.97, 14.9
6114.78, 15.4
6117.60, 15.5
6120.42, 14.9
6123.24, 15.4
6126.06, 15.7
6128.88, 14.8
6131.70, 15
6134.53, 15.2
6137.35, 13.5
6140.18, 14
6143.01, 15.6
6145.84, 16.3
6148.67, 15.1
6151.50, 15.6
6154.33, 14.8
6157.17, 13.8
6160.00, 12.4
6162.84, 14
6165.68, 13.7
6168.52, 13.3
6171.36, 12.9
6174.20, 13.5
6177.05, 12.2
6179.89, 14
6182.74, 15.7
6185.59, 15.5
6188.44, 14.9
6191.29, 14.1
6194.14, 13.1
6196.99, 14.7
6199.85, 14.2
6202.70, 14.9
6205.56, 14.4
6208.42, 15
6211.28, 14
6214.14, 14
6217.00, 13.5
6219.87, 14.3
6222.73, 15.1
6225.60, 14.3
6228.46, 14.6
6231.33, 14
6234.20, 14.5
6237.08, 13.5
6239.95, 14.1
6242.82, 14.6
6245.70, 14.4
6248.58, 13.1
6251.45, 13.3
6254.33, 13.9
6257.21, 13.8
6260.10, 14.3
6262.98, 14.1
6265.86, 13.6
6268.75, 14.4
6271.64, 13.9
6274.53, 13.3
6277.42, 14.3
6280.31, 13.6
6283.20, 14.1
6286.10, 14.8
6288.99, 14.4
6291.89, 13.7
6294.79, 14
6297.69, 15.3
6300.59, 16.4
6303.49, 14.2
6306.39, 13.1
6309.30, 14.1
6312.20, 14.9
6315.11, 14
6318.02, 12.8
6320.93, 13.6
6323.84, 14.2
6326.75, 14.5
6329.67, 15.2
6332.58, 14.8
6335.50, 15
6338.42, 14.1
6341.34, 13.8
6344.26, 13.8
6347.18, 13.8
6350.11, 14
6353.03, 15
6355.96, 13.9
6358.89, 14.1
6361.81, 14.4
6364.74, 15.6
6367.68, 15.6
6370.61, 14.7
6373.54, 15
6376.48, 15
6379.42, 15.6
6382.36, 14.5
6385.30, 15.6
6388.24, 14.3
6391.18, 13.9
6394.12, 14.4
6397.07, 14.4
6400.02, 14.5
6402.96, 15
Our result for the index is 0.11 mag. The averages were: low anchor 15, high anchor 14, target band 13.3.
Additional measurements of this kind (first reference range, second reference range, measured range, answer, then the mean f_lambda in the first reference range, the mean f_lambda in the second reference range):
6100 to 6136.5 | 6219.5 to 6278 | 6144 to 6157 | -0.03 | 15.1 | 14.1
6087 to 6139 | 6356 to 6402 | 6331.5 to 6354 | 0.04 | 15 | 14.8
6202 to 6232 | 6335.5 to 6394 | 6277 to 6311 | 0.01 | 14.4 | 14.6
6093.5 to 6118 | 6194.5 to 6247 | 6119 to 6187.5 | 0.03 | 15.2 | 14.3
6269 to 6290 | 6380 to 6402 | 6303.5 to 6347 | 0.01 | 14.1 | 14.6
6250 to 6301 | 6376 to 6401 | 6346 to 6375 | -0.01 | 14.1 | 14.7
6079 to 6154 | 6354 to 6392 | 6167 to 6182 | 0.13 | 15.1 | 14.8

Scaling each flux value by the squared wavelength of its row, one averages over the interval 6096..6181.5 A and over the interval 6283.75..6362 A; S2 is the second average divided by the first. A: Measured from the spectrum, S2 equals 1.04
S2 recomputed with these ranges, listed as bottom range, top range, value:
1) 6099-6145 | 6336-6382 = 1.05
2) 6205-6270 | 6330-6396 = 1.08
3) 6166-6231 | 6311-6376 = 1.06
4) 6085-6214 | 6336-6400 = 1.07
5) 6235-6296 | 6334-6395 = 1.08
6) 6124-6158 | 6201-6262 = 0.97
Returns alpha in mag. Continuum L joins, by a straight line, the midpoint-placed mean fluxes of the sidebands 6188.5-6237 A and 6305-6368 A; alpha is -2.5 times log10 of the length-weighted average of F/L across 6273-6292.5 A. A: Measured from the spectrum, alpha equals 0.018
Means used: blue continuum 14.3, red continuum 14.3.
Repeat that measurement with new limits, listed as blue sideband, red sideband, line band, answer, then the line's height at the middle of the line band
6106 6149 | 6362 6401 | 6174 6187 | 0.064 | 15.1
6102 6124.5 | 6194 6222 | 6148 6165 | 0.042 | 14.8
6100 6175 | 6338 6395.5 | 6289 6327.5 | 0.028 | 14.6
